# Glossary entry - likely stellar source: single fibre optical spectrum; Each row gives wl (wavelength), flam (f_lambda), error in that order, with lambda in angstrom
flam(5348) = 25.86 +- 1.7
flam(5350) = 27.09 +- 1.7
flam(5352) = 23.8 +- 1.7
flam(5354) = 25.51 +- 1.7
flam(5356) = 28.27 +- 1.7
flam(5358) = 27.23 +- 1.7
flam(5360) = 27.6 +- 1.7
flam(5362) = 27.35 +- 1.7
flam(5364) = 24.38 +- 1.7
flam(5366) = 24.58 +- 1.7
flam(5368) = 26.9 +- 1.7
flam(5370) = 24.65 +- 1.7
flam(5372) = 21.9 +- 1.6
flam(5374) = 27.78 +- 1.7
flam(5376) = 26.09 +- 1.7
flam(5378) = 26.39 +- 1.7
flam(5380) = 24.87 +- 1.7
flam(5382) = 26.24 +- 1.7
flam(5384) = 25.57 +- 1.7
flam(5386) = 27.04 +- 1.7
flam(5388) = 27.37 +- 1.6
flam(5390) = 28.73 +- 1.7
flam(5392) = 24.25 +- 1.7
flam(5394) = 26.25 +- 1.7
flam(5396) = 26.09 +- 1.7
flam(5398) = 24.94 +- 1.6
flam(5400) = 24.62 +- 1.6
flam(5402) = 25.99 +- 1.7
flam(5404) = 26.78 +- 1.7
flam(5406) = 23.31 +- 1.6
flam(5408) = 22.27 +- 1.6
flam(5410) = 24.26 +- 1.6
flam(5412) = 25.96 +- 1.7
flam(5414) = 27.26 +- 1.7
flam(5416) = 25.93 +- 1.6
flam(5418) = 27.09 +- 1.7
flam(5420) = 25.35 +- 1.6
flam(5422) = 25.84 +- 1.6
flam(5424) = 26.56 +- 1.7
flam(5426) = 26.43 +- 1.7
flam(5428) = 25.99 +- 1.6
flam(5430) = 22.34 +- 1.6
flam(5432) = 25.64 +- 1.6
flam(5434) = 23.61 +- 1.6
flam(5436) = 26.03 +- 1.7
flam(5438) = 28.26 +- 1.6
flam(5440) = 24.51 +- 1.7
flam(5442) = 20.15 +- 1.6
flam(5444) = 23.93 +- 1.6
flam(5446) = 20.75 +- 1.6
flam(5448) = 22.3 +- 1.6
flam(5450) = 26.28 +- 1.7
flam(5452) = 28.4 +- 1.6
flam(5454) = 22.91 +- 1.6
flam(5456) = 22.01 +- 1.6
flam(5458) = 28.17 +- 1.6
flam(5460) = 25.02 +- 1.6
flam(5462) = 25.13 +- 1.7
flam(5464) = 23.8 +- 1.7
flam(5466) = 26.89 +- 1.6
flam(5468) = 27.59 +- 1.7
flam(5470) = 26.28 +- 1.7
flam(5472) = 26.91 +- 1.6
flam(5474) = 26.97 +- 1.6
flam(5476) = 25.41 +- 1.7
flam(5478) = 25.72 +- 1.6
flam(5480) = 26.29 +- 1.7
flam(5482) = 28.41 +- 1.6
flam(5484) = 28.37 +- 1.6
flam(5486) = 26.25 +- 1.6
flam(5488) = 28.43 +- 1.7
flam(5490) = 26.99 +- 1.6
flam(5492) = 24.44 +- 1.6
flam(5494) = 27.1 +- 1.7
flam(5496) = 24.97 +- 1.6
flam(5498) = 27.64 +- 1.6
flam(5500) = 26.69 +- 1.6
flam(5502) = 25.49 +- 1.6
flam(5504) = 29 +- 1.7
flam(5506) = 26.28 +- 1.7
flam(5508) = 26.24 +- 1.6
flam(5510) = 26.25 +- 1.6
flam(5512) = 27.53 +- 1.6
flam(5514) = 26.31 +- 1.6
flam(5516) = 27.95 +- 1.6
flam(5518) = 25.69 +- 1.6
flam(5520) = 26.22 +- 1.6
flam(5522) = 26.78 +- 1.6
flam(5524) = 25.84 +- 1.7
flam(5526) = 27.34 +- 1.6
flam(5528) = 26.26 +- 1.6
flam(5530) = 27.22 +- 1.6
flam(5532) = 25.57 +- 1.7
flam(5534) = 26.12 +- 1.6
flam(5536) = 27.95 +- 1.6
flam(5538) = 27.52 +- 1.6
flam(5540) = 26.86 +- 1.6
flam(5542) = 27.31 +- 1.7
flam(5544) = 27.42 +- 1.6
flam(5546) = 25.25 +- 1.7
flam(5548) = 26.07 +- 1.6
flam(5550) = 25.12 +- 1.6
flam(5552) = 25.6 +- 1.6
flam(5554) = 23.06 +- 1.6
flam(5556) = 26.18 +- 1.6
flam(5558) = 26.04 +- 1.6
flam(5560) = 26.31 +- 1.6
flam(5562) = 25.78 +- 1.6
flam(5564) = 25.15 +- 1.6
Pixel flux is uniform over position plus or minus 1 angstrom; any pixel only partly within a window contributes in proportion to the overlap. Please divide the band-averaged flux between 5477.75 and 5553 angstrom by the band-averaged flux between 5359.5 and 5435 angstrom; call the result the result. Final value 1.04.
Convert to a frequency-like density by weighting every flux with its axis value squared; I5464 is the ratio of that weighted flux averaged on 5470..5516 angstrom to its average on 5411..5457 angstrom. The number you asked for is 1.10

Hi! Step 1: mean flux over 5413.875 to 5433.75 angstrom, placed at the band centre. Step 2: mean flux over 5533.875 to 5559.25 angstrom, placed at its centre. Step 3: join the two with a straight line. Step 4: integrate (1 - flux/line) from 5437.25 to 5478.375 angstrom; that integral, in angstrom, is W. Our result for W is 1.2 angstrom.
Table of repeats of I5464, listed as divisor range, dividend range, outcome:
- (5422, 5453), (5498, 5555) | 1.10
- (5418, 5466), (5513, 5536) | 1.10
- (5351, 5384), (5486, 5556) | 1.08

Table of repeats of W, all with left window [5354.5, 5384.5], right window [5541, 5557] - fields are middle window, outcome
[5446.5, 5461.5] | 0.6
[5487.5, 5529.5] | -1.3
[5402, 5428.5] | 0.3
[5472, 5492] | -0.8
